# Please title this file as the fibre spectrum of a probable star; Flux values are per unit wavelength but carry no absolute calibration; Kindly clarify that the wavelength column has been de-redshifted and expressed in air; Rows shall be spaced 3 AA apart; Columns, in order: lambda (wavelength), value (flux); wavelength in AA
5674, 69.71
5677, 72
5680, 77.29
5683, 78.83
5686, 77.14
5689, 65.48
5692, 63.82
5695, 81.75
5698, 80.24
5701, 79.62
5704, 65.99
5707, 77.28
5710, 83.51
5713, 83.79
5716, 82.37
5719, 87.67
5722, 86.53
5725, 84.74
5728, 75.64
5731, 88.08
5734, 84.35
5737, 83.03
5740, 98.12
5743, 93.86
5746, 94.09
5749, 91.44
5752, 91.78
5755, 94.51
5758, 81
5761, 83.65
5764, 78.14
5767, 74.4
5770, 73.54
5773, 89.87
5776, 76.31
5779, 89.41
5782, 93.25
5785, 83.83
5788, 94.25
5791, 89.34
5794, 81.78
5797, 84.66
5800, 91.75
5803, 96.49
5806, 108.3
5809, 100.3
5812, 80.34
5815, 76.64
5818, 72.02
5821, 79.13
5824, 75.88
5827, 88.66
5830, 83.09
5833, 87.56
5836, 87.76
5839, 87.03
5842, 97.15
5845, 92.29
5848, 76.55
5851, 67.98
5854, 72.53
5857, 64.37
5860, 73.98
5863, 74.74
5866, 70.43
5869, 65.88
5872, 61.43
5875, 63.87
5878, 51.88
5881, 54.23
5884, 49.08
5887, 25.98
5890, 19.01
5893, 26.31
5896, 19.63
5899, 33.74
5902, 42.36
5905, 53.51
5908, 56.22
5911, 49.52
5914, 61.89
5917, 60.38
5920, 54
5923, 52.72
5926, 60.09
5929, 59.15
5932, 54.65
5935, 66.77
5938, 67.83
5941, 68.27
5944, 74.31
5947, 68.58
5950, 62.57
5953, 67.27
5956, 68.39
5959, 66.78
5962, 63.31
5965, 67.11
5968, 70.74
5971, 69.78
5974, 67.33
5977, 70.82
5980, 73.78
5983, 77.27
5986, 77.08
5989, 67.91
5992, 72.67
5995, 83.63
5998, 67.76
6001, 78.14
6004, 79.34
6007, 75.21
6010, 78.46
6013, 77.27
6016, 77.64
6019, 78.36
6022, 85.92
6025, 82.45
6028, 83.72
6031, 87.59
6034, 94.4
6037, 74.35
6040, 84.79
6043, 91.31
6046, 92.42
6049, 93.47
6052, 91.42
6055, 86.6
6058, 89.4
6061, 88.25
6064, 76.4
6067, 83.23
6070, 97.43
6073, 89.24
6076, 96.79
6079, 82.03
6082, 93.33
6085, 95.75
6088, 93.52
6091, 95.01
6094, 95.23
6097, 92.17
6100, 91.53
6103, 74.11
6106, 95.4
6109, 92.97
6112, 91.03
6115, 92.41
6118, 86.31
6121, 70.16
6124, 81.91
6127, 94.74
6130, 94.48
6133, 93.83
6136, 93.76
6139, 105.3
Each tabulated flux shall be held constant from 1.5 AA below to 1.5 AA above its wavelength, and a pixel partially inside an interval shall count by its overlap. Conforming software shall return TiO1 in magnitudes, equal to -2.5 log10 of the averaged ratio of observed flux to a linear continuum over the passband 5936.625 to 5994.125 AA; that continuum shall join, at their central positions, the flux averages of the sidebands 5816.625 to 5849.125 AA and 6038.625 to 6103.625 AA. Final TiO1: 0.25 mag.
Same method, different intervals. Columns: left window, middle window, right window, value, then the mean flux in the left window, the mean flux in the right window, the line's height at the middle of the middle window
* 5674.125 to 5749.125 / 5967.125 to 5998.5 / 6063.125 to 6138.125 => 0.20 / 81.1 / 90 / 87.3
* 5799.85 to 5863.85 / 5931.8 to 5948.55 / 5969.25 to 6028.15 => 0.16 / 83.3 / 76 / 78.6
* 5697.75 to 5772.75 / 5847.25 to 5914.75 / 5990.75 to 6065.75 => 0.49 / 84.1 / 82.9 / 83.5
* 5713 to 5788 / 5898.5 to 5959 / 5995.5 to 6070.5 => 0.38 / 85.9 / 83.6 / 84.5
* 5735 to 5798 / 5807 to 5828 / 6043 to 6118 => 0.06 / 86.7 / 90.3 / 87.3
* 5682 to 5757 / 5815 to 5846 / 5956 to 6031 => -0.06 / 83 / 74.8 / 79.7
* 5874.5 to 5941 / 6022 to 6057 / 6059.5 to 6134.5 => -0.13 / 49.4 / 89.5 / 77.3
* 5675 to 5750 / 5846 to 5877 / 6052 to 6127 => 0.21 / 81.3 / 88.9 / 84.3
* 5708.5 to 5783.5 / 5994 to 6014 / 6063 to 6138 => 0.16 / 85.7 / 89.9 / 88.8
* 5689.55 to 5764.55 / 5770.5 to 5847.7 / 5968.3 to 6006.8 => -0.09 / 83.6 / 73.7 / 80.5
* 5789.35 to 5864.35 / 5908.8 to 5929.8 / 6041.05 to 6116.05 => 0.45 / 83.7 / 90.4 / 86.1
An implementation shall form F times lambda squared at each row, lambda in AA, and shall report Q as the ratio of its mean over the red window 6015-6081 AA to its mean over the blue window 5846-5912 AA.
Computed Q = 1.7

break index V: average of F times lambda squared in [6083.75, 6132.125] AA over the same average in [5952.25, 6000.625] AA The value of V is 1.3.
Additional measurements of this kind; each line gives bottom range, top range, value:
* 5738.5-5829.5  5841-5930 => 0.68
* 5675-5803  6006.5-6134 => 1.18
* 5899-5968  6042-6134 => 1.55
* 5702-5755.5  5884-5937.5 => 0.59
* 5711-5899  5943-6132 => 1.15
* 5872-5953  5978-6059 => 1.60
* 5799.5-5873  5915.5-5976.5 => 0.83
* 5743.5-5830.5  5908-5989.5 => 0.80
